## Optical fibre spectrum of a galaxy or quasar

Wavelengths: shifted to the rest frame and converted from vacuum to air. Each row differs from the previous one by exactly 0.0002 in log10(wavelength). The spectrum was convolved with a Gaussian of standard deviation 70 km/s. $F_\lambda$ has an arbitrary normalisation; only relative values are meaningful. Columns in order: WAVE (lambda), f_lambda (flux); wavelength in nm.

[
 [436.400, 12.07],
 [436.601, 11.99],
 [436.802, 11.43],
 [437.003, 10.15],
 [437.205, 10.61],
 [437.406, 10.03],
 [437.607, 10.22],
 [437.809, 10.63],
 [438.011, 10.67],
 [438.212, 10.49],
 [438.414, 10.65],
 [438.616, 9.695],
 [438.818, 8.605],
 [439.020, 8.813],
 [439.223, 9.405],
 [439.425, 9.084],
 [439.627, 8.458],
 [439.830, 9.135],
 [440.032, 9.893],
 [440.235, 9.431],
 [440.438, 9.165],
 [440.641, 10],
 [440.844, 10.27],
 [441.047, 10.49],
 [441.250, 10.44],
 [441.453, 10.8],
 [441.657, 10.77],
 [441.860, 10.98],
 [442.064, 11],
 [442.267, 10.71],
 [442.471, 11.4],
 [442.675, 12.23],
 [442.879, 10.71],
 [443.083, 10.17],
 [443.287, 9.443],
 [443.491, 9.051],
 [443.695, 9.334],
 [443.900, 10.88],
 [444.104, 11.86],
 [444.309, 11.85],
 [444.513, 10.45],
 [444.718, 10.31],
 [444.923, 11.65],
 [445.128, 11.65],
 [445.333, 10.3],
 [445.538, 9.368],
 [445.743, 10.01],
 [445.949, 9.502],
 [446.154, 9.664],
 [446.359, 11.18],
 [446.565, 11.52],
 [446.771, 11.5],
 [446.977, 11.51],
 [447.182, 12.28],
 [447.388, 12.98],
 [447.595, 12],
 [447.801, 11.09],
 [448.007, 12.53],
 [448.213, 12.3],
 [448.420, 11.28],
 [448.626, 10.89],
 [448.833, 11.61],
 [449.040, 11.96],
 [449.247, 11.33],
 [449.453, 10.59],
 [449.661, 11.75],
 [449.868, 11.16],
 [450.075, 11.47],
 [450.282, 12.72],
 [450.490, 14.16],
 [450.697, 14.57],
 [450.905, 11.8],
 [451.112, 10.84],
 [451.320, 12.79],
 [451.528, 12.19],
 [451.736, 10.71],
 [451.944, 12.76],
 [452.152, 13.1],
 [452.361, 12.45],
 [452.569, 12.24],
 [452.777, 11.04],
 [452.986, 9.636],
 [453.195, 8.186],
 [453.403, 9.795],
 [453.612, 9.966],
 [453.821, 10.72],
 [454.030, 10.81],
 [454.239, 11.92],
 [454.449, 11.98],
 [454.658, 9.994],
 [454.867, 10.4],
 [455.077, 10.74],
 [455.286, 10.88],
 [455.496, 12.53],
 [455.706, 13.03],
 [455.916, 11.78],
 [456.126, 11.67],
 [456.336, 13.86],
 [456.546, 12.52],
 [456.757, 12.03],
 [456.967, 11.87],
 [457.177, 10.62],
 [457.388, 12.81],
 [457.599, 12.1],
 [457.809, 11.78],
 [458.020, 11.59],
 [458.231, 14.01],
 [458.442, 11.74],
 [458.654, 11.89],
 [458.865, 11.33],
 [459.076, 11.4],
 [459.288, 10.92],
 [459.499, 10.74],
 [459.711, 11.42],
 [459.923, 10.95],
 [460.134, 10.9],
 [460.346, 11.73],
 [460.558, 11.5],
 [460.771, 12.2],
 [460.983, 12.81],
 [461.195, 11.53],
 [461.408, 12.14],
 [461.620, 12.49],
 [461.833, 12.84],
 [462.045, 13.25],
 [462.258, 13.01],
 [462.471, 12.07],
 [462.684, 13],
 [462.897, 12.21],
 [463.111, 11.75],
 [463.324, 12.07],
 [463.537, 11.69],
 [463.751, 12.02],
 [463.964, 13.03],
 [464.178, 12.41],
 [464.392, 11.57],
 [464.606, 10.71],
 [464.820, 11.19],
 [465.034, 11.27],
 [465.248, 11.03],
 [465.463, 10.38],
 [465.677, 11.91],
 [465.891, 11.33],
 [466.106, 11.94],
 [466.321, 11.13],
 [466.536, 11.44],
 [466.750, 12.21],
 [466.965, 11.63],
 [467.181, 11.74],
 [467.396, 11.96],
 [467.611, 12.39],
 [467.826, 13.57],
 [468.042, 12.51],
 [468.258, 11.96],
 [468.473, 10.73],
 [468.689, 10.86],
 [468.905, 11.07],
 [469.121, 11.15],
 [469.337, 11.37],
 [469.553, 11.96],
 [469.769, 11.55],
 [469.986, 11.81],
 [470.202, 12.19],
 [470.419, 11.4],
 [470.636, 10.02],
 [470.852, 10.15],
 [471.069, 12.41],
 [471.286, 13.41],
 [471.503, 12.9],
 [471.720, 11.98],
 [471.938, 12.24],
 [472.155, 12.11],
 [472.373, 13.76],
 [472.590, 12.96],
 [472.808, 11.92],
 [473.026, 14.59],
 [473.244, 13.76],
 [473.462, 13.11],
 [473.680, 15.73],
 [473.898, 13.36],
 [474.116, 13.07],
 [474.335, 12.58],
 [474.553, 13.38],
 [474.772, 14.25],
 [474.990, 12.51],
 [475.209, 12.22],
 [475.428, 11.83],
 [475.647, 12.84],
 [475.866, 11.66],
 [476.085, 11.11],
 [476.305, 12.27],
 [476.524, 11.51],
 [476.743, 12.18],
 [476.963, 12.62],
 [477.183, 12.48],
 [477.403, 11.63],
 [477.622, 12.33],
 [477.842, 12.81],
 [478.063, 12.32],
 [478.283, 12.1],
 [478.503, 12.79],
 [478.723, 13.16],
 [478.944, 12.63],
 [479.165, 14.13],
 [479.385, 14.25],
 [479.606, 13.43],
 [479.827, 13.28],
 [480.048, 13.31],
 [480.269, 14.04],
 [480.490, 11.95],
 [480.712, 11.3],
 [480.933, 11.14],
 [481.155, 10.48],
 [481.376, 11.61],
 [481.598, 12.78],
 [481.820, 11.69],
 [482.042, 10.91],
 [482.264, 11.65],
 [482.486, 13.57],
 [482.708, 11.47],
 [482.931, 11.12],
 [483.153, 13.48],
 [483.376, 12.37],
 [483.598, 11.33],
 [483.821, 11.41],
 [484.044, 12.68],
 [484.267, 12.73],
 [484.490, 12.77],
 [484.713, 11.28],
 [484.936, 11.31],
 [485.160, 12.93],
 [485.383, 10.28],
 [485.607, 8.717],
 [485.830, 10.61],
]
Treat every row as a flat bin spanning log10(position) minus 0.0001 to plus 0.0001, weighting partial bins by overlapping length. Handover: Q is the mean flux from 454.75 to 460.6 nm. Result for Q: 11.7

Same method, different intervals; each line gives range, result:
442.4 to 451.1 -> 11.3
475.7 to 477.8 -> 12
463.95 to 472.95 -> 11.8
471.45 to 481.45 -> 12.7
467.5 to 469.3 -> 11.8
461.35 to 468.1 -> 12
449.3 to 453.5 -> 11.7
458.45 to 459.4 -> 11.4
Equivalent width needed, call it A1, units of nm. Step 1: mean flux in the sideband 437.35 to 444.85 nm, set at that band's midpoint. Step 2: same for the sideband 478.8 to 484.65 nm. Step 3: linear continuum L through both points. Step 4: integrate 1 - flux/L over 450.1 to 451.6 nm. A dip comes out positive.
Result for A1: -0.27 nm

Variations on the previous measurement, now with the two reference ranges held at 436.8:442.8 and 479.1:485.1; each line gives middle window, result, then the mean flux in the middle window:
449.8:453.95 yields -0.33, 11.6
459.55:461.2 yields -0.06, 11.6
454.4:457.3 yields -0.20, 11.7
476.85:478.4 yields -0.04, 12.3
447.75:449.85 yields -0.18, 11.5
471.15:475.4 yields -0.46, 13.1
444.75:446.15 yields 0.01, 10.4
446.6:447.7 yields -0.15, 12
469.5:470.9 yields 0.04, 11.3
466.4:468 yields -0.08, 12.1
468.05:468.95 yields 0.02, 11.3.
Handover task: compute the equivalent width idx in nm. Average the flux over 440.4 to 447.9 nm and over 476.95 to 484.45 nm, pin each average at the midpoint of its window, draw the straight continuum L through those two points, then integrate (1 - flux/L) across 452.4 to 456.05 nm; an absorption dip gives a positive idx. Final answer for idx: 0.09 nm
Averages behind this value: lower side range 10.8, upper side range 12.4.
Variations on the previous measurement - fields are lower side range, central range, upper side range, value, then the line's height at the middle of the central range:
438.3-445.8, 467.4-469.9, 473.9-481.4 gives 0.042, 11.9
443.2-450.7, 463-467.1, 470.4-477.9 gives 0.170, 12.1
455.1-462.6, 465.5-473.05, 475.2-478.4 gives 0.101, 12.1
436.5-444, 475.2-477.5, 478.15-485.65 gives -0.017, 11.9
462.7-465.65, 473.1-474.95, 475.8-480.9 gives -0.201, 12.3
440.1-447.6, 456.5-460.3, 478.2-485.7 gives -0.141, 11.3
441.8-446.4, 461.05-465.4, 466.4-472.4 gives -0.195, 11.5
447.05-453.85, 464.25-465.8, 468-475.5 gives 0.124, 12.2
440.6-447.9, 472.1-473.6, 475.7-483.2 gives -0.152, 12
